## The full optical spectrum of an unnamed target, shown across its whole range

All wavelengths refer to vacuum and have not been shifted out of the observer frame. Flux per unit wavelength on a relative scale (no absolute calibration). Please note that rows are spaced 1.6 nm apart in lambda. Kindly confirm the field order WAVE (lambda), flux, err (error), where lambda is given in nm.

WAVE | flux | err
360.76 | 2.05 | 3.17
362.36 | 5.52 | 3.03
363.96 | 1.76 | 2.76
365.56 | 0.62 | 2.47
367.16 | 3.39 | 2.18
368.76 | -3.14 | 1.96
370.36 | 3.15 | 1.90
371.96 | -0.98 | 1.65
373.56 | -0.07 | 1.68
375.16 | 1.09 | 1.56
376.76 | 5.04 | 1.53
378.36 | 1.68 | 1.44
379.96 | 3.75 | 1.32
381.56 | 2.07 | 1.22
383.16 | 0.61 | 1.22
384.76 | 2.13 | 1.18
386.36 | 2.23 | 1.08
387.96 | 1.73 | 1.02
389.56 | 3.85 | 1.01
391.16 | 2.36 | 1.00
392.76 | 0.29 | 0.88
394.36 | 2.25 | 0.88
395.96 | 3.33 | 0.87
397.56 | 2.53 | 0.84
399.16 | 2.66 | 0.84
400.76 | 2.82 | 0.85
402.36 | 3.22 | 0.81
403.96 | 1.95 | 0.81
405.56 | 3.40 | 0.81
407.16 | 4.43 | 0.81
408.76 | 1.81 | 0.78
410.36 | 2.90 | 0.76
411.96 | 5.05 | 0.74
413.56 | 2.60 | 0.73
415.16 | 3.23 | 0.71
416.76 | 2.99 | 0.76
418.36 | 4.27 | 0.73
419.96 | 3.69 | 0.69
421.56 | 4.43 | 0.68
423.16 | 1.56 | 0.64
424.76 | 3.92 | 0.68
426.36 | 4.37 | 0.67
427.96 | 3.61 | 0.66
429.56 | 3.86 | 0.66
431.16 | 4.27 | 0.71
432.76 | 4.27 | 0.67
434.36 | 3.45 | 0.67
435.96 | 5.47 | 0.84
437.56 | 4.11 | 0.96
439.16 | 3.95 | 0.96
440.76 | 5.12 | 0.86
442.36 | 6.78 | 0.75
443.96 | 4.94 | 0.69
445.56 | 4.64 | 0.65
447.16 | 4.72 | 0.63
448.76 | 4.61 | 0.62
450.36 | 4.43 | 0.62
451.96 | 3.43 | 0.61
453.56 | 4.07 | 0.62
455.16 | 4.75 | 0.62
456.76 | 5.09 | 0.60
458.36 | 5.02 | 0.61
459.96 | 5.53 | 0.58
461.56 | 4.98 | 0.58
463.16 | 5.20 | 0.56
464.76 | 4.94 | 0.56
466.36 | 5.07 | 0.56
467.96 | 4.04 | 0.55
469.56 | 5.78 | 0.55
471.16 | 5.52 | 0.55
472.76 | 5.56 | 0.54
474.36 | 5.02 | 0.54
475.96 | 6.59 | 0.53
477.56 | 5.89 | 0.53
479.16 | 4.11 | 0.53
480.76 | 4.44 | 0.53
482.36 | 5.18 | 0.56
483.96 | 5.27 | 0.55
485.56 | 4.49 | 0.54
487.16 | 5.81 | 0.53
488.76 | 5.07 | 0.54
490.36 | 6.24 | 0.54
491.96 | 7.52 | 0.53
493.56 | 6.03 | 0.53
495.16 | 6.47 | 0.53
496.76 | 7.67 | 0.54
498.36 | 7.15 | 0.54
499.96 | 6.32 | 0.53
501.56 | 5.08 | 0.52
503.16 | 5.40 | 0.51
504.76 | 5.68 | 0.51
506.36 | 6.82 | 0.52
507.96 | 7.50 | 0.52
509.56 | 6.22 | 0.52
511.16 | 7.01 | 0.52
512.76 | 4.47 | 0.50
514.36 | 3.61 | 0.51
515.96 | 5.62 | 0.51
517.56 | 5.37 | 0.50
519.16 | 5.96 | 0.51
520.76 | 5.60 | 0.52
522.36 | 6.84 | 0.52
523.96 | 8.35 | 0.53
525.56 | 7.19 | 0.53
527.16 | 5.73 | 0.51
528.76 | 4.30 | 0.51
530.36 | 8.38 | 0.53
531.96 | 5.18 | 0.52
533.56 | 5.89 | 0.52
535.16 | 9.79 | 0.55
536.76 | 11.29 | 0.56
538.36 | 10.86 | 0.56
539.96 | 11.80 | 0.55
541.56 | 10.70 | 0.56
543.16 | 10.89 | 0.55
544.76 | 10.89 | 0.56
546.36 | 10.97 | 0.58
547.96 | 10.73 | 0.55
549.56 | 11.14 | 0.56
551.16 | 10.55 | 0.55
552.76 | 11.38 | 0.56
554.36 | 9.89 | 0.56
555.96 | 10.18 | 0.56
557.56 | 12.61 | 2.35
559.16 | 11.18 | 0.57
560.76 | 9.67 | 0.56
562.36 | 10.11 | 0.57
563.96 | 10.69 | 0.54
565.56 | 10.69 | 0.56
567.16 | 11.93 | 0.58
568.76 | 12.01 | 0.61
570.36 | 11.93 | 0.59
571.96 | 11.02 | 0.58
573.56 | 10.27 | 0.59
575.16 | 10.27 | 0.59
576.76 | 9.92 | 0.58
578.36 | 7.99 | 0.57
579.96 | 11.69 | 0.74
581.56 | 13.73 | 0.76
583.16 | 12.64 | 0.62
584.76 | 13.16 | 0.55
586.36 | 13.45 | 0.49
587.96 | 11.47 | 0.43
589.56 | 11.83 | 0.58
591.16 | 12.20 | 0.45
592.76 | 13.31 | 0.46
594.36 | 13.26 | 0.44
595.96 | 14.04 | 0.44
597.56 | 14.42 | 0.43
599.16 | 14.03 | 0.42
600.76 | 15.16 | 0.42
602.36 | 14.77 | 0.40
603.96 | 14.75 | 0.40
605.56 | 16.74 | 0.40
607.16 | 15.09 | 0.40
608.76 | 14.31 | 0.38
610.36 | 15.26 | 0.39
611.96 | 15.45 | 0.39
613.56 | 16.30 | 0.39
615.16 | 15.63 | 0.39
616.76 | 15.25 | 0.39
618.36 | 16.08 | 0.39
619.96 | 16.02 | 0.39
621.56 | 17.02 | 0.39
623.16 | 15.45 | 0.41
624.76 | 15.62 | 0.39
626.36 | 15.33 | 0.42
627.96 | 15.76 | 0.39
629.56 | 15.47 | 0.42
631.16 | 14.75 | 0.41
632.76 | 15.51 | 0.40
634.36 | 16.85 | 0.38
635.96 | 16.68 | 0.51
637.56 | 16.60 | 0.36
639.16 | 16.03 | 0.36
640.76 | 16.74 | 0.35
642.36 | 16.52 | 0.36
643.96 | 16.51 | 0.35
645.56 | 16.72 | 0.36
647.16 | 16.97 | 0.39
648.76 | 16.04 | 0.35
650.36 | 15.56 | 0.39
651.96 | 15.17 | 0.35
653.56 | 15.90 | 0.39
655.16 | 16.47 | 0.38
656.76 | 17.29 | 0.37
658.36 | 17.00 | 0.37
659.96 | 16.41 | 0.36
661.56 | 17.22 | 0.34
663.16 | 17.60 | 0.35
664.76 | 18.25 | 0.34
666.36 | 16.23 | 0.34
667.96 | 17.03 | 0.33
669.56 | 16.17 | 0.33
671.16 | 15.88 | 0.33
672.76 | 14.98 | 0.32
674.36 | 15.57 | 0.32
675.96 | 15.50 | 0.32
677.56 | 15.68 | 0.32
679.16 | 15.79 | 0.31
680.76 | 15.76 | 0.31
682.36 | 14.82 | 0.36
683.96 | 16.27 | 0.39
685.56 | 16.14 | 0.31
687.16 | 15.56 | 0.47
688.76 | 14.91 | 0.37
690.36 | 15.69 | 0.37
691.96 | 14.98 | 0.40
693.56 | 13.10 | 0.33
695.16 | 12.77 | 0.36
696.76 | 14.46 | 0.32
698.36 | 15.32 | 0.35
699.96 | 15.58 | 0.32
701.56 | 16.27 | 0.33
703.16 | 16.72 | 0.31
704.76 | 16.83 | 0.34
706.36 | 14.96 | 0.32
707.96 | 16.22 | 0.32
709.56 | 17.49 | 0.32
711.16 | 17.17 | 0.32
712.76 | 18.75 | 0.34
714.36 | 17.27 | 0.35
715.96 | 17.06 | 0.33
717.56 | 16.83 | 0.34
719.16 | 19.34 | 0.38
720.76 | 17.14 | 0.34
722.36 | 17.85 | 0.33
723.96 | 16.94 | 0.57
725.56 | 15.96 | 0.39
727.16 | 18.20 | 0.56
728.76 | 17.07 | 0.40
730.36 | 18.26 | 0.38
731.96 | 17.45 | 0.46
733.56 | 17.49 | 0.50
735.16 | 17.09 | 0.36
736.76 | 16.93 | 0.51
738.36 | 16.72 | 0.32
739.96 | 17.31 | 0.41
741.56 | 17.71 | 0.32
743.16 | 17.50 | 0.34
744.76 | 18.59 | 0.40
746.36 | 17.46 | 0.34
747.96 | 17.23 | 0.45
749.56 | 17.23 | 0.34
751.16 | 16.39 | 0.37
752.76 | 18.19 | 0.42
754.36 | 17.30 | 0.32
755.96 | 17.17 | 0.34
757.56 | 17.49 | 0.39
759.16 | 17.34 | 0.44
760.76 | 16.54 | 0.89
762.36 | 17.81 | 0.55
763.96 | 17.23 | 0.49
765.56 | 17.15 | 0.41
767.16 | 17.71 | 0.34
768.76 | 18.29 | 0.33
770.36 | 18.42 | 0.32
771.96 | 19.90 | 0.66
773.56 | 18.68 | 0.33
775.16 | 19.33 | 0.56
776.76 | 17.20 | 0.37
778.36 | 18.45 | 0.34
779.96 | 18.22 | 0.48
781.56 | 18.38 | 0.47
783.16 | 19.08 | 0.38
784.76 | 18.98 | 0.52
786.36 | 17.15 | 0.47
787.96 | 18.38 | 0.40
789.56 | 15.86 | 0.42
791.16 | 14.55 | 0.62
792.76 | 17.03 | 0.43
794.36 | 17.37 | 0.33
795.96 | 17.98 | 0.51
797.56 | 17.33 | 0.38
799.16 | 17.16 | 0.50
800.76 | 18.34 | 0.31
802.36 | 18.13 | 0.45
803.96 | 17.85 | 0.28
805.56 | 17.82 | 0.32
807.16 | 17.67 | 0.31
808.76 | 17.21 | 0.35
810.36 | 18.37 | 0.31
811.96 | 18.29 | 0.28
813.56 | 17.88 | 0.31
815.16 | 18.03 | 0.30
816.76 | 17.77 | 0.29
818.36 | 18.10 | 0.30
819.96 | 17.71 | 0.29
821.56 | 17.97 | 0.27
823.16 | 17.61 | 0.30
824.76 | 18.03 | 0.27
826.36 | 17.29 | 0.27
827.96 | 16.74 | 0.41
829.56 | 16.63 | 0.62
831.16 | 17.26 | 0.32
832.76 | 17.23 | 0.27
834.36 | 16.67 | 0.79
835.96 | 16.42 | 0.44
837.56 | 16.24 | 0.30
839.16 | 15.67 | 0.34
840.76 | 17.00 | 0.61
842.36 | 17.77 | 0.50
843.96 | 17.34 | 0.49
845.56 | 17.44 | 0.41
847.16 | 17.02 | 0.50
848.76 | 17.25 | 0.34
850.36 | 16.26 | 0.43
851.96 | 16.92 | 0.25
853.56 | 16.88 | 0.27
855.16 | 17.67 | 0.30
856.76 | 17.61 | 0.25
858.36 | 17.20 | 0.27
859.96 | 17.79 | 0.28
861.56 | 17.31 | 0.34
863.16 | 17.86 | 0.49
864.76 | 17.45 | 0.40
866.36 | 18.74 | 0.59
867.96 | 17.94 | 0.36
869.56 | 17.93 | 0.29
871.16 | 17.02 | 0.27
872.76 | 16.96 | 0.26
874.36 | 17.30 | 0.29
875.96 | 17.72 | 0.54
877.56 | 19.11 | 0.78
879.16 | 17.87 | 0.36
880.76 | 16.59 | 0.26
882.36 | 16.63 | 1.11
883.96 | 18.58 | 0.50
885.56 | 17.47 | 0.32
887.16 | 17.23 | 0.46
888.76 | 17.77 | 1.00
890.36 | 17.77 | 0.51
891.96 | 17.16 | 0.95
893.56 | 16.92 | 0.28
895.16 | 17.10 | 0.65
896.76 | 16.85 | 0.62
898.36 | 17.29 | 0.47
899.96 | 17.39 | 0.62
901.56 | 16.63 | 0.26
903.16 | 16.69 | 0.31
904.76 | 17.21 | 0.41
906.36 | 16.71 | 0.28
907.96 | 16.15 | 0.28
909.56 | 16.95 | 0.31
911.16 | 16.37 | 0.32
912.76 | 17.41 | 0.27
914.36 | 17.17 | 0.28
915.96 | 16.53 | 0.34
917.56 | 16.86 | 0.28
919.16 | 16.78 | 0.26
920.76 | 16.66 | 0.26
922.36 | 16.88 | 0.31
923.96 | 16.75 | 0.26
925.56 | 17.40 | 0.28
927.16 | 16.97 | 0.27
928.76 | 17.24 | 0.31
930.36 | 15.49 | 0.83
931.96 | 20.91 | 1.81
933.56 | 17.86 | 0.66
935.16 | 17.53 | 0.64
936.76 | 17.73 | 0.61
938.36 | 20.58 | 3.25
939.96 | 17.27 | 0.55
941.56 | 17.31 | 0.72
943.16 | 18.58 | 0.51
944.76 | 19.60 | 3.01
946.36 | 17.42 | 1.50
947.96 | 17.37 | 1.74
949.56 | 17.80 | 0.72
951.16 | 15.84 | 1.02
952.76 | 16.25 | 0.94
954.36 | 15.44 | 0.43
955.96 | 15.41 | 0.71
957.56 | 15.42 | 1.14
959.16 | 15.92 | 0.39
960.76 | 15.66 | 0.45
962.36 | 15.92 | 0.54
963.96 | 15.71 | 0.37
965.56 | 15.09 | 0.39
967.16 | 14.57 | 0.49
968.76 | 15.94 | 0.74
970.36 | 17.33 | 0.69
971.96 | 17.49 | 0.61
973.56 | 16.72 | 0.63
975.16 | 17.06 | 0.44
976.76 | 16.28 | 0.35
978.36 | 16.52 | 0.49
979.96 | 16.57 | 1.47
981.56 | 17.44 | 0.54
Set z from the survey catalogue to 0.34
